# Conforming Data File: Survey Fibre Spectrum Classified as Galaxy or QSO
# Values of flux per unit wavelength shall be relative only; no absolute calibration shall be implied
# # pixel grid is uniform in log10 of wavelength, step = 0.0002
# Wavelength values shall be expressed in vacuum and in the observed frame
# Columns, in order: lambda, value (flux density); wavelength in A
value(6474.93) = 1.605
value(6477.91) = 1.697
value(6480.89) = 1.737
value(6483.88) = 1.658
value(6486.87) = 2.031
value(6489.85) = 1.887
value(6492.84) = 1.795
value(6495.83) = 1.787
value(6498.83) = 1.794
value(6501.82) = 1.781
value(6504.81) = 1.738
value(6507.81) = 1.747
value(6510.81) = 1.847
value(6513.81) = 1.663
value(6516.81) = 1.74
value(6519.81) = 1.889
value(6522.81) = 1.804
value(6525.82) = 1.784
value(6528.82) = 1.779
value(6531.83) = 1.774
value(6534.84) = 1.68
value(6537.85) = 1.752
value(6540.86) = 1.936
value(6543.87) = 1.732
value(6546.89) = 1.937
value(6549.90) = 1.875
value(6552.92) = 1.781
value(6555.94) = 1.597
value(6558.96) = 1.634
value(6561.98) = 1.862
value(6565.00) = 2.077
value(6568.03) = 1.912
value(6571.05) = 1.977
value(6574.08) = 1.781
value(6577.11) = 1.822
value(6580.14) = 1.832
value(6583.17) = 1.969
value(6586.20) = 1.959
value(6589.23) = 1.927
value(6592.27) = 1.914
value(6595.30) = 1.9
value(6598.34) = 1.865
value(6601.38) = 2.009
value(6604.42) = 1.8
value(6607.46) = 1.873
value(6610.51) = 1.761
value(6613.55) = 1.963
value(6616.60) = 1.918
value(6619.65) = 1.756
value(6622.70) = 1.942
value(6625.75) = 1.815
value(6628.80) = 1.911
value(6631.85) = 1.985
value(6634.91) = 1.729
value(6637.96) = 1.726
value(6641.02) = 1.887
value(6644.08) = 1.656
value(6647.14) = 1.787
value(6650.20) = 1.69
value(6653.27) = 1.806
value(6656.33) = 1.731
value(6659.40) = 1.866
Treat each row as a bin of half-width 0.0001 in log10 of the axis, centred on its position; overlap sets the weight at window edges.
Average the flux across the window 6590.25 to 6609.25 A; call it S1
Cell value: 1.89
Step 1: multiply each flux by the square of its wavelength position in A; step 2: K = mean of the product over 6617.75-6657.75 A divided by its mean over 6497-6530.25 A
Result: 1.05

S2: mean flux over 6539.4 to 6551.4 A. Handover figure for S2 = 1.87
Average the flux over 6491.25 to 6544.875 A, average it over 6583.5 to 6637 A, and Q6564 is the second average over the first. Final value 1.1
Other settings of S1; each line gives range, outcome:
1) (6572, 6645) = 1.86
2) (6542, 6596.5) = 1.86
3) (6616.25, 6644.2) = 1.84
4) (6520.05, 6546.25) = 1.79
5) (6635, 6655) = 1.76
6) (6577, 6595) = 1.91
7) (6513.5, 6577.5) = 1.81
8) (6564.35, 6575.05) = 1.93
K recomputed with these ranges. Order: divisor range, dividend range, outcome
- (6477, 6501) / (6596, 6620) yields 1.08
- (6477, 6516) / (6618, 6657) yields 1.06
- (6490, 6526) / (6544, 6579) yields 1.05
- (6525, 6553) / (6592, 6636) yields 1.06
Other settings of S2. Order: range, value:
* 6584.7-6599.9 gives 1.91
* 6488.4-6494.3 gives 1.84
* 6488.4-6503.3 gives 1.81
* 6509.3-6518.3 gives 1.75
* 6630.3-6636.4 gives 1.86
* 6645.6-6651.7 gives 1.74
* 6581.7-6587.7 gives 1.96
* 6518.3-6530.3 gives 1.81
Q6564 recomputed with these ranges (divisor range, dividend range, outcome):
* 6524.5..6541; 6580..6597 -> 1.09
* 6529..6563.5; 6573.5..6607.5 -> 1.06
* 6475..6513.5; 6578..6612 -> 1.06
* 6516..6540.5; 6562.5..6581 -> 1.07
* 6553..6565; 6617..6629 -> 1.06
